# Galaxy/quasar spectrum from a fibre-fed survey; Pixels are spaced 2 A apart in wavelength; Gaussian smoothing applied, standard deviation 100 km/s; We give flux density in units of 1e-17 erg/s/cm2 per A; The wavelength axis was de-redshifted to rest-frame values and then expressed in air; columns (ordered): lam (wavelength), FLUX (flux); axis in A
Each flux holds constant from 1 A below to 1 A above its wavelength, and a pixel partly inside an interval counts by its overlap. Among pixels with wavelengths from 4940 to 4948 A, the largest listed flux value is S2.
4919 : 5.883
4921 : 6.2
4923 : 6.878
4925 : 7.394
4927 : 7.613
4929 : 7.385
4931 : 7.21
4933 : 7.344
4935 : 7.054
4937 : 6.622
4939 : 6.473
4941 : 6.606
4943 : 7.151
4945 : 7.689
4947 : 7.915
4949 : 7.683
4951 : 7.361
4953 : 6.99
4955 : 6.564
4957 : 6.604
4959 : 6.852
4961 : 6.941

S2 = 7.915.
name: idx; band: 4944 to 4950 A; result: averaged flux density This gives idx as 7.76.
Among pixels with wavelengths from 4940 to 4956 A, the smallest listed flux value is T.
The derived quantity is 6.564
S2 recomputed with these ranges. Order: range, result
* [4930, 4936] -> 7.344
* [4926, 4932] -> 7.613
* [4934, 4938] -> 7.054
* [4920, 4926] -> 7.394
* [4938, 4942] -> 6.606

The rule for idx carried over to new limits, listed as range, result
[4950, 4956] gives 6.97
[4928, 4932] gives 7.3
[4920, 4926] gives 6.82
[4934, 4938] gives 6.84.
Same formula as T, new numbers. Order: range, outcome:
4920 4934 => 6.2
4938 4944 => 6.473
